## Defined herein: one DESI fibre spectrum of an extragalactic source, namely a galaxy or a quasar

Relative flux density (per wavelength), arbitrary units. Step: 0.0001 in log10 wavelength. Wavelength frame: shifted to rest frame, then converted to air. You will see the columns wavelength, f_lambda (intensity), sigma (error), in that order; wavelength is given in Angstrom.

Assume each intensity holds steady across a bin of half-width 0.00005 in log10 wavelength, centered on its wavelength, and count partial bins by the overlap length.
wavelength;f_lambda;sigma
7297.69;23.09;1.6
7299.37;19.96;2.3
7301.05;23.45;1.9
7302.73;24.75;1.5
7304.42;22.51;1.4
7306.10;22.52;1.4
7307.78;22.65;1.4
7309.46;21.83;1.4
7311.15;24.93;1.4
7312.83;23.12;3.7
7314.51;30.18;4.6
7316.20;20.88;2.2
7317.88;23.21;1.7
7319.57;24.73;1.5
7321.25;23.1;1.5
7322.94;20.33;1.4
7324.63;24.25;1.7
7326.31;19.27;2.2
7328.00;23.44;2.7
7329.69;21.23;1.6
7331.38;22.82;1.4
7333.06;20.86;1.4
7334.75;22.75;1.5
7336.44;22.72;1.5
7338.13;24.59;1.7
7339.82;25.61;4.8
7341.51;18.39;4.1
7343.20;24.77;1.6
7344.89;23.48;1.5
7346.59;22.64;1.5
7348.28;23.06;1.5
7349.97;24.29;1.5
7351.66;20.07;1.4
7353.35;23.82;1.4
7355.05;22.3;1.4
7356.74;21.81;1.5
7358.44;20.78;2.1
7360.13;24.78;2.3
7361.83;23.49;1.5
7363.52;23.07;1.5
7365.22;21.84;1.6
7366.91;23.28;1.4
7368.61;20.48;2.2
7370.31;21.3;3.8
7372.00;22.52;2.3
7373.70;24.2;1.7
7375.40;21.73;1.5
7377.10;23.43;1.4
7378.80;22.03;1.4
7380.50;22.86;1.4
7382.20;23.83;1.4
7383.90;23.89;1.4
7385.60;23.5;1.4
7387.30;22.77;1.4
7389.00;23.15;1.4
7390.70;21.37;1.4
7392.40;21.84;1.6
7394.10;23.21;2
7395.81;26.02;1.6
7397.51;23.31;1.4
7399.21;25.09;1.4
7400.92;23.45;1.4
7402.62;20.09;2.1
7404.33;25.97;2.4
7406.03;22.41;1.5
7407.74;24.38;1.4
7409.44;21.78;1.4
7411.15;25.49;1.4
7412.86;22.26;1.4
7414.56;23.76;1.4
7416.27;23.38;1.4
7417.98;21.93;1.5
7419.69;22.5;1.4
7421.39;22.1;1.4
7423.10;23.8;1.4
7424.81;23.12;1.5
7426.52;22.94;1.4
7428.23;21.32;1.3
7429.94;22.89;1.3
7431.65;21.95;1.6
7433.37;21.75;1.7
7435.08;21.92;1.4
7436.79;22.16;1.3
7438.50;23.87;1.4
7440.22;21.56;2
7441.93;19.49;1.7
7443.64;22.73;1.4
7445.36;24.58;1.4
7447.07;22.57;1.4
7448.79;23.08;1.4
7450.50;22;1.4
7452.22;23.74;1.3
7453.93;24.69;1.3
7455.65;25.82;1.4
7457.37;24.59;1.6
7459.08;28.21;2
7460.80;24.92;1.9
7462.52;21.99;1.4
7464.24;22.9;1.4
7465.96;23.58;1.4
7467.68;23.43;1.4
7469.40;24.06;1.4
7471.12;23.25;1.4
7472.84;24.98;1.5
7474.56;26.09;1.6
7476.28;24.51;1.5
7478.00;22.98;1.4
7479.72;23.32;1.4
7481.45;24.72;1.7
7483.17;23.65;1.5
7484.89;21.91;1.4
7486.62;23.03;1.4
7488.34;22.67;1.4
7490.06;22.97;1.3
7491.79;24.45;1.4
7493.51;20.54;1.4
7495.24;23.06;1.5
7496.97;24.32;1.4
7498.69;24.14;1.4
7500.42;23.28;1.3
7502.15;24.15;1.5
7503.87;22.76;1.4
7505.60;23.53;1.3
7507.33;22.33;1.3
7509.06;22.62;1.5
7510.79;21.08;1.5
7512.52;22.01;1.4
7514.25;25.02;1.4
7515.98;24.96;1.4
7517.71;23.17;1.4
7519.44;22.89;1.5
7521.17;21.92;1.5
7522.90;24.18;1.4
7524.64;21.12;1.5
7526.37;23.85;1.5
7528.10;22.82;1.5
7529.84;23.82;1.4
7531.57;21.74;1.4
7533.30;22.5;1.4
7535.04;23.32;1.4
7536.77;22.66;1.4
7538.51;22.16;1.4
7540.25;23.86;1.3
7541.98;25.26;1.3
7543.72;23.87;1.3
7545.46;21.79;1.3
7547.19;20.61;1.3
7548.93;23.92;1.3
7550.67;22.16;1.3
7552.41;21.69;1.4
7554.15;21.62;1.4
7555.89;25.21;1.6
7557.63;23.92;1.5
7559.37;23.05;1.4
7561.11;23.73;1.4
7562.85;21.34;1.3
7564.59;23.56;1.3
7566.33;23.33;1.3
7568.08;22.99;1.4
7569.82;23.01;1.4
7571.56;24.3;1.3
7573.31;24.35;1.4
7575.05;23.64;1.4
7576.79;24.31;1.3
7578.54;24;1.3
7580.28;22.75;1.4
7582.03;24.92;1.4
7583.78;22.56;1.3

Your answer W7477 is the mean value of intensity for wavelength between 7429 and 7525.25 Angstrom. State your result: 23.3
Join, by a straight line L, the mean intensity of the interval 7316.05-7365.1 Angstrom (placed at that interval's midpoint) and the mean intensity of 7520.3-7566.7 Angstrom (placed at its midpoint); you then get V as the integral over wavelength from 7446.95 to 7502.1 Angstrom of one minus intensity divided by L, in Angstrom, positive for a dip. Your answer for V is -2.2 Angstrom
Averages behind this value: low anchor 22.7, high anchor 22.9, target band 23.8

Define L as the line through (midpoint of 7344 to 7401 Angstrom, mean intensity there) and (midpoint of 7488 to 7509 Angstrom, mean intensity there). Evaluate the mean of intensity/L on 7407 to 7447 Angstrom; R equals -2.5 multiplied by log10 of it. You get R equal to 0.02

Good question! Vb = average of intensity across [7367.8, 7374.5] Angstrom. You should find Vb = 22.1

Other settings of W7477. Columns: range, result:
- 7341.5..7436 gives 22.9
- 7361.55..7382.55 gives 22.6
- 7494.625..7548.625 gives 23.1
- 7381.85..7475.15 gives 23.3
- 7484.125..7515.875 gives 23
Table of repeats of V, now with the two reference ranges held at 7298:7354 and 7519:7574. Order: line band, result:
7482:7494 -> 0.1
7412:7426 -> 0.1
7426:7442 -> 0.6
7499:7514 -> 0.1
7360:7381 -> 0.3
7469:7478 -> -0.6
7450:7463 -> -0.9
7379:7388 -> -0.1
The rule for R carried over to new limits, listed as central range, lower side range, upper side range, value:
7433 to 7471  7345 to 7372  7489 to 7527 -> -0.023 mag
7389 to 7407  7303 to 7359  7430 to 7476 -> -0.004 mag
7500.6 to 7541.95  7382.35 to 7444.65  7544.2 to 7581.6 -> 0.002 mag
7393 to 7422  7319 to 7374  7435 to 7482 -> -0.009 mag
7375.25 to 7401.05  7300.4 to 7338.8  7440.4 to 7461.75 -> 0.009 mag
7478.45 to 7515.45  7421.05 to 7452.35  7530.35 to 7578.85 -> -0.015 mag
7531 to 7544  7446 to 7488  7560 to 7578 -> 0.020 mag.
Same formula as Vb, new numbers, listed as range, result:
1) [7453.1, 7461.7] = 25.6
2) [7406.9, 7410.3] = 23.1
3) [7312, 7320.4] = 24.4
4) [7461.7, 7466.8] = 22.8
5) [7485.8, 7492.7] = 23.3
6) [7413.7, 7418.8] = 23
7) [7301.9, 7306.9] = 23.2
